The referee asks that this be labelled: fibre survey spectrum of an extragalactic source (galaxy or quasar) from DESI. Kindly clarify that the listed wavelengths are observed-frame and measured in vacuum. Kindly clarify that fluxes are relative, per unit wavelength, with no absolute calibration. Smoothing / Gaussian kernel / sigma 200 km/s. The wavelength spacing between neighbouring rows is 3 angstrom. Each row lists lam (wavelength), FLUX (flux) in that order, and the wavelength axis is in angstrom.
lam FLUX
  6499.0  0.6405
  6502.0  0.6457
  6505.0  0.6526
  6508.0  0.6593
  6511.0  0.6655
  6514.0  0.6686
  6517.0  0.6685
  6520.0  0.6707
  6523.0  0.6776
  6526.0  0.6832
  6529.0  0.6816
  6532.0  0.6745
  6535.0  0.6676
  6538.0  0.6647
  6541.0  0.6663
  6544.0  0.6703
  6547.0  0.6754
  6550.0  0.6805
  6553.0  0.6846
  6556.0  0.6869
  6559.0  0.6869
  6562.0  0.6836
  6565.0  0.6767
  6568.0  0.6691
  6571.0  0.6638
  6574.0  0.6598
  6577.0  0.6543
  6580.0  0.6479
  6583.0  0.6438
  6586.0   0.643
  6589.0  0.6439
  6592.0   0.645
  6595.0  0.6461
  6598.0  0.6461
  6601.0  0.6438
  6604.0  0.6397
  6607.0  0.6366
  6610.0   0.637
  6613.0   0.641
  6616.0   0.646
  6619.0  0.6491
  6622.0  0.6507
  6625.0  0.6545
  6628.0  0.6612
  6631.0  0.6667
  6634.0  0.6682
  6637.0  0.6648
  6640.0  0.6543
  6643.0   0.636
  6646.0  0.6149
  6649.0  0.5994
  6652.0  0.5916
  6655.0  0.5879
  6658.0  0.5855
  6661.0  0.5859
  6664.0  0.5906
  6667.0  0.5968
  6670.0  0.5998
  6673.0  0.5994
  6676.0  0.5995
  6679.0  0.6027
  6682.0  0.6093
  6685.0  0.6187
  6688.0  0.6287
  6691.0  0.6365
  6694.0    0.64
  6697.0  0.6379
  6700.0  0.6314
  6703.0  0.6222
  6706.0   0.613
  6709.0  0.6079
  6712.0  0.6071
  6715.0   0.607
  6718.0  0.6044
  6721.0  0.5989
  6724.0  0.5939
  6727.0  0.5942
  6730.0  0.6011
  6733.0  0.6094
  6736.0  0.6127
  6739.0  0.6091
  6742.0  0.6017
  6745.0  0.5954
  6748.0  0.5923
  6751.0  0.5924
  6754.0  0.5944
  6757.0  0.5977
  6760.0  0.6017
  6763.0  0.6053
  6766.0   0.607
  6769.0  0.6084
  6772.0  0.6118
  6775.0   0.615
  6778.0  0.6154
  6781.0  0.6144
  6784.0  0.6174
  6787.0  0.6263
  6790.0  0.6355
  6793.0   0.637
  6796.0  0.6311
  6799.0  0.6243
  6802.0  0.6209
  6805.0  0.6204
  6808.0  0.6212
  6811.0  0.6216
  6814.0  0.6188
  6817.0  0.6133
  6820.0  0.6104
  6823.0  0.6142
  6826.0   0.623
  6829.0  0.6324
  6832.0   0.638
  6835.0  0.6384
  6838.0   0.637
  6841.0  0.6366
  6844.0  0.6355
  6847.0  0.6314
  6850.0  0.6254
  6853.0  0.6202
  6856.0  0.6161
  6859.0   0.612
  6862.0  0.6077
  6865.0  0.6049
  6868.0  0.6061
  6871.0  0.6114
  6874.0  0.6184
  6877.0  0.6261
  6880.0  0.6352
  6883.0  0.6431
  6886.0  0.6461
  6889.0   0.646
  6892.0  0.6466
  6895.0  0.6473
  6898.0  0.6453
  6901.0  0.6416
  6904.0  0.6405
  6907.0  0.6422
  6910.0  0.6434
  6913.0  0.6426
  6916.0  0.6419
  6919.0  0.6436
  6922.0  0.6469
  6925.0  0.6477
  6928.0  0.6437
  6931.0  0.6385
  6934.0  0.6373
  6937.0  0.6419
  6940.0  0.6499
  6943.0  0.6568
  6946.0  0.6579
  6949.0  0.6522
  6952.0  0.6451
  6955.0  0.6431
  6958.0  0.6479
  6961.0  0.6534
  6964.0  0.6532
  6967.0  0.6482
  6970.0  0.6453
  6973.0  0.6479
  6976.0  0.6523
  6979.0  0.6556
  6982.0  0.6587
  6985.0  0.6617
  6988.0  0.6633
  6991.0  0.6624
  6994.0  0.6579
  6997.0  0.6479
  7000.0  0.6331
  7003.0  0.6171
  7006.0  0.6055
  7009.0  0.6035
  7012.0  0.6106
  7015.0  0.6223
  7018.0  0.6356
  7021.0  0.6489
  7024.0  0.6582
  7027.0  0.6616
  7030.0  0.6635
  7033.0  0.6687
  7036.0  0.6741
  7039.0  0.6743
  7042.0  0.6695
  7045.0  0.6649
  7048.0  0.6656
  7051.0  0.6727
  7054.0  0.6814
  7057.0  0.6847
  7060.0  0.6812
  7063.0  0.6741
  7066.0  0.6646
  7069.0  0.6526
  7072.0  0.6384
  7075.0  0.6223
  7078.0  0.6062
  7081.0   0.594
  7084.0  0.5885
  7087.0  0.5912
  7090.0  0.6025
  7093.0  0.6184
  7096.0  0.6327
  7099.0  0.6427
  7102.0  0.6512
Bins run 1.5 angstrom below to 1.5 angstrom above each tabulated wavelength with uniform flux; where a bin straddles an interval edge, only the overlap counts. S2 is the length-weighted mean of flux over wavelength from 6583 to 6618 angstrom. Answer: 0.643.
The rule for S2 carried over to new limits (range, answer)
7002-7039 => 0.641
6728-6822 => 0.612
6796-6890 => 0.624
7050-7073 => 0.669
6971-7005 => 0.65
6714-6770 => 0.601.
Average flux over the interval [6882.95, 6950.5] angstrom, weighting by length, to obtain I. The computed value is 0.645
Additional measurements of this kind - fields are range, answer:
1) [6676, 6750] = 0.611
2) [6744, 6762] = 0.596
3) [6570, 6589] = 0.651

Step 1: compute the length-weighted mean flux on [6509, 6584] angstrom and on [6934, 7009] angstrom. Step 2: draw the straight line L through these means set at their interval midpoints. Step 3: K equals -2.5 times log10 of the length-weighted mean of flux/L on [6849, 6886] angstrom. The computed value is 0.06 mag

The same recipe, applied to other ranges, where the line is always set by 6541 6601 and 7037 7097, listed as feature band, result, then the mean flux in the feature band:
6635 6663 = 0.079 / 0.614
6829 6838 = 0.027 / 0.637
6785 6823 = 0.053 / 0.623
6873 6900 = 0.019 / 0.64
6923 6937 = 0.013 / 0.642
